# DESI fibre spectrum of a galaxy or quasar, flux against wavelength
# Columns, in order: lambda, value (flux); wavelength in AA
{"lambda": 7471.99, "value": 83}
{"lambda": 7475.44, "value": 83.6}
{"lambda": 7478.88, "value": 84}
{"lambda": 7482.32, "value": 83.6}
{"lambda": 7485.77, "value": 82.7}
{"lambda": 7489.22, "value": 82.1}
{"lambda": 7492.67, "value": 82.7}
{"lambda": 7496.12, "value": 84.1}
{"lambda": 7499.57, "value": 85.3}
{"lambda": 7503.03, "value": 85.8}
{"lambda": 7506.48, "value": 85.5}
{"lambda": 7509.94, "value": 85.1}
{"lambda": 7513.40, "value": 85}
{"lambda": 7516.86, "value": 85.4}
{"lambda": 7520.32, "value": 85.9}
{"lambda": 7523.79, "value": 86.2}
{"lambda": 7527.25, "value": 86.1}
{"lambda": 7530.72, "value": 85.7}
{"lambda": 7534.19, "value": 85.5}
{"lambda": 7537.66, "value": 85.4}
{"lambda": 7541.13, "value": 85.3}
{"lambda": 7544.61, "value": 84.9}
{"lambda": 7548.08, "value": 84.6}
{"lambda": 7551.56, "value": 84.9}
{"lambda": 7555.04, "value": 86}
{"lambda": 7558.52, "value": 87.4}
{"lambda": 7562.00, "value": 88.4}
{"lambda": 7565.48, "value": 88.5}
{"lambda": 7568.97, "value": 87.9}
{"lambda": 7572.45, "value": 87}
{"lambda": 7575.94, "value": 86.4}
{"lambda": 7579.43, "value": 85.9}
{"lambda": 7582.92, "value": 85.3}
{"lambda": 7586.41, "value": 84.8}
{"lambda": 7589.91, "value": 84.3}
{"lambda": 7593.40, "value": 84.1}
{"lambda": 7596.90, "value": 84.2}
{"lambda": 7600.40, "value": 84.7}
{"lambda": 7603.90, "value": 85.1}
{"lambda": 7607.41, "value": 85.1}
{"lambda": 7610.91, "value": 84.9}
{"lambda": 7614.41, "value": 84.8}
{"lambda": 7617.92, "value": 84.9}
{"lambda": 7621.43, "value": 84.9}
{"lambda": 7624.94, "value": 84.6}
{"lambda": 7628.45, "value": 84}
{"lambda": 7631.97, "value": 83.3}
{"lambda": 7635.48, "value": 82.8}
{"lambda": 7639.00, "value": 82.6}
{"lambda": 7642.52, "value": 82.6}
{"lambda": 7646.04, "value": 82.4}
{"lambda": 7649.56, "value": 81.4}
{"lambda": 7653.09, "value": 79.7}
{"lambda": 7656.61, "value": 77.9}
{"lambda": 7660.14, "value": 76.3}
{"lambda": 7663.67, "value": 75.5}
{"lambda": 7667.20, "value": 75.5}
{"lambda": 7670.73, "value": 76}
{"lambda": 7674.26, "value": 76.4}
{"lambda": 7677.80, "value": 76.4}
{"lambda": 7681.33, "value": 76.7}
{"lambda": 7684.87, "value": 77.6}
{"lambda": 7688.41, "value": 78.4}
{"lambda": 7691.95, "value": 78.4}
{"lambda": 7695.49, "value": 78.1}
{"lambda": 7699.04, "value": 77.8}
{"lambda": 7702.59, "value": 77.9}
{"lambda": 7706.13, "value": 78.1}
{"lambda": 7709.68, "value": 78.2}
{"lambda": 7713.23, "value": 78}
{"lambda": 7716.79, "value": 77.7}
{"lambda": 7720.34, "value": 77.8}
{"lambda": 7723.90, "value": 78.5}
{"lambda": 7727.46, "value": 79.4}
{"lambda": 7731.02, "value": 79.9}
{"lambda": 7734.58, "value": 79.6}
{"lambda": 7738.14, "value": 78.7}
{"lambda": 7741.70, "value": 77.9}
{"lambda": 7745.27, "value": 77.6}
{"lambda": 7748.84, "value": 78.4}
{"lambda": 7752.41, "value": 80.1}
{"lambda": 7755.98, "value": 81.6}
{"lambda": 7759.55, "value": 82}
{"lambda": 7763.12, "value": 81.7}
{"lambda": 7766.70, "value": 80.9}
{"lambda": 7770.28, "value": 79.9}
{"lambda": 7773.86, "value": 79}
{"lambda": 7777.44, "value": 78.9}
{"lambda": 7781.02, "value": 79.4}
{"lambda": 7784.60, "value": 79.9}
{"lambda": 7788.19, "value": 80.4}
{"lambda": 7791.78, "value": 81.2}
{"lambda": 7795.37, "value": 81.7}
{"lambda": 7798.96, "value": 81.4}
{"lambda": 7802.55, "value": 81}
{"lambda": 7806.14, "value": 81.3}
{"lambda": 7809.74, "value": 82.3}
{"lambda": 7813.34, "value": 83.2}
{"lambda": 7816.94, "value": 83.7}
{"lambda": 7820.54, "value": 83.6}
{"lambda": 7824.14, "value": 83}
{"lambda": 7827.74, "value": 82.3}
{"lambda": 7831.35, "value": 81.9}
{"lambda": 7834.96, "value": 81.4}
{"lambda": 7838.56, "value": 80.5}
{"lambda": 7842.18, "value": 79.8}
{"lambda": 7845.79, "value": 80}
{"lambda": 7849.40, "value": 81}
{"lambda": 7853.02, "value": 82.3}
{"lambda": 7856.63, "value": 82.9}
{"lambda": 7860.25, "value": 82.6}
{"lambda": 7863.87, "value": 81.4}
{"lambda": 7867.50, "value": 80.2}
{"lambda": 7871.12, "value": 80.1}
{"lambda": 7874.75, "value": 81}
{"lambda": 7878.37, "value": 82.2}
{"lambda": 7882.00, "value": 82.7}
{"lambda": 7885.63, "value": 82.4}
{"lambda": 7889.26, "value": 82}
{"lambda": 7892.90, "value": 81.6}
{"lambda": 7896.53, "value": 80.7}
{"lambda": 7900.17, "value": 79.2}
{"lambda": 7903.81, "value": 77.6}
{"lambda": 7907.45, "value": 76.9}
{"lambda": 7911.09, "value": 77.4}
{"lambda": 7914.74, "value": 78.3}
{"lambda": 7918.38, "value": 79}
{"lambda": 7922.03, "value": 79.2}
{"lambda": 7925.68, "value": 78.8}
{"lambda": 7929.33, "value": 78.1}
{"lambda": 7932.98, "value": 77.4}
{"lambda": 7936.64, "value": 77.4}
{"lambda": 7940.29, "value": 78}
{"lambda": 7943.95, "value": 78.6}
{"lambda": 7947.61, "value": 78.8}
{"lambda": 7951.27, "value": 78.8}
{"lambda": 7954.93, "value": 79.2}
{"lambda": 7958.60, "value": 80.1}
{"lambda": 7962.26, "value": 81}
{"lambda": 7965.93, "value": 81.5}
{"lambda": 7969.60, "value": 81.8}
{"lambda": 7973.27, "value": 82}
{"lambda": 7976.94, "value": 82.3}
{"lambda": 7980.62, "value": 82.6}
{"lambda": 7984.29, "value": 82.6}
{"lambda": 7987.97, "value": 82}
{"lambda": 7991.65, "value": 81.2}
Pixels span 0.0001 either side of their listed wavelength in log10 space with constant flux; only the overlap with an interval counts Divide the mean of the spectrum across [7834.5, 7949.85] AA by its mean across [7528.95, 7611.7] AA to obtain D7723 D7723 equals 0.93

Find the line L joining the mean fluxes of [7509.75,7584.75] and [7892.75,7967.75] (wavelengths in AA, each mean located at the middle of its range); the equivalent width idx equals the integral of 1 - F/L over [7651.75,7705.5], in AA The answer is 4.1 AA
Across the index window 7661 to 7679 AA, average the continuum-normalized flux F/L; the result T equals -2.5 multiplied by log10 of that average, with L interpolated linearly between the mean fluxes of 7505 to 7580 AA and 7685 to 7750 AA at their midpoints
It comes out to 0.06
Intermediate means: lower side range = 86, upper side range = 78.3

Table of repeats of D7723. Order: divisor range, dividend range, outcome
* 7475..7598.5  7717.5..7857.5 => 0.95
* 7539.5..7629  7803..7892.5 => 0.96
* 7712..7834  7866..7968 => 0.99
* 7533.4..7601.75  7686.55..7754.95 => 0.91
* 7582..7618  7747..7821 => 0.96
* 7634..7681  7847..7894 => 1.04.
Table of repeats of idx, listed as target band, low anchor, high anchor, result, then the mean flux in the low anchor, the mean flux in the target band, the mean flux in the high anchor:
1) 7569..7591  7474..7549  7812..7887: -0.4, 84.8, 85.8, 81.8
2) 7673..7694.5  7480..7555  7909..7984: 1.4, 84.9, 77.4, 79.6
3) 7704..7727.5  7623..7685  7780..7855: 0.6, 79.6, 78.2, 81.5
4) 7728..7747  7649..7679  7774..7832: 0.1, 77.1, 78.8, 81.5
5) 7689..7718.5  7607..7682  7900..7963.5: 0.8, 80.8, 78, 78.5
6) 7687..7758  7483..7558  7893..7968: 2.9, 85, 78.6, 78.9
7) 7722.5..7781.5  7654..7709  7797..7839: 0.1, 77.2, 79.6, 82.2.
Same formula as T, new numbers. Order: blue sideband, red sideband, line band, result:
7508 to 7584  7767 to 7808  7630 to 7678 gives 0.06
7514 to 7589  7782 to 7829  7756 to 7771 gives 0.02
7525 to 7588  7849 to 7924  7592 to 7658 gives 0.02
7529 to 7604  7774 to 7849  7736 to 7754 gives 0.05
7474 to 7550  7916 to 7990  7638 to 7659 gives 0.03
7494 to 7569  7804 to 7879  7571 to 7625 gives 0.00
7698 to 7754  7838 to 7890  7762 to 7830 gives -0.02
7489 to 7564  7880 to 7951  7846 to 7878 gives -0.02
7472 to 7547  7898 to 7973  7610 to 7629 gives -0.02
